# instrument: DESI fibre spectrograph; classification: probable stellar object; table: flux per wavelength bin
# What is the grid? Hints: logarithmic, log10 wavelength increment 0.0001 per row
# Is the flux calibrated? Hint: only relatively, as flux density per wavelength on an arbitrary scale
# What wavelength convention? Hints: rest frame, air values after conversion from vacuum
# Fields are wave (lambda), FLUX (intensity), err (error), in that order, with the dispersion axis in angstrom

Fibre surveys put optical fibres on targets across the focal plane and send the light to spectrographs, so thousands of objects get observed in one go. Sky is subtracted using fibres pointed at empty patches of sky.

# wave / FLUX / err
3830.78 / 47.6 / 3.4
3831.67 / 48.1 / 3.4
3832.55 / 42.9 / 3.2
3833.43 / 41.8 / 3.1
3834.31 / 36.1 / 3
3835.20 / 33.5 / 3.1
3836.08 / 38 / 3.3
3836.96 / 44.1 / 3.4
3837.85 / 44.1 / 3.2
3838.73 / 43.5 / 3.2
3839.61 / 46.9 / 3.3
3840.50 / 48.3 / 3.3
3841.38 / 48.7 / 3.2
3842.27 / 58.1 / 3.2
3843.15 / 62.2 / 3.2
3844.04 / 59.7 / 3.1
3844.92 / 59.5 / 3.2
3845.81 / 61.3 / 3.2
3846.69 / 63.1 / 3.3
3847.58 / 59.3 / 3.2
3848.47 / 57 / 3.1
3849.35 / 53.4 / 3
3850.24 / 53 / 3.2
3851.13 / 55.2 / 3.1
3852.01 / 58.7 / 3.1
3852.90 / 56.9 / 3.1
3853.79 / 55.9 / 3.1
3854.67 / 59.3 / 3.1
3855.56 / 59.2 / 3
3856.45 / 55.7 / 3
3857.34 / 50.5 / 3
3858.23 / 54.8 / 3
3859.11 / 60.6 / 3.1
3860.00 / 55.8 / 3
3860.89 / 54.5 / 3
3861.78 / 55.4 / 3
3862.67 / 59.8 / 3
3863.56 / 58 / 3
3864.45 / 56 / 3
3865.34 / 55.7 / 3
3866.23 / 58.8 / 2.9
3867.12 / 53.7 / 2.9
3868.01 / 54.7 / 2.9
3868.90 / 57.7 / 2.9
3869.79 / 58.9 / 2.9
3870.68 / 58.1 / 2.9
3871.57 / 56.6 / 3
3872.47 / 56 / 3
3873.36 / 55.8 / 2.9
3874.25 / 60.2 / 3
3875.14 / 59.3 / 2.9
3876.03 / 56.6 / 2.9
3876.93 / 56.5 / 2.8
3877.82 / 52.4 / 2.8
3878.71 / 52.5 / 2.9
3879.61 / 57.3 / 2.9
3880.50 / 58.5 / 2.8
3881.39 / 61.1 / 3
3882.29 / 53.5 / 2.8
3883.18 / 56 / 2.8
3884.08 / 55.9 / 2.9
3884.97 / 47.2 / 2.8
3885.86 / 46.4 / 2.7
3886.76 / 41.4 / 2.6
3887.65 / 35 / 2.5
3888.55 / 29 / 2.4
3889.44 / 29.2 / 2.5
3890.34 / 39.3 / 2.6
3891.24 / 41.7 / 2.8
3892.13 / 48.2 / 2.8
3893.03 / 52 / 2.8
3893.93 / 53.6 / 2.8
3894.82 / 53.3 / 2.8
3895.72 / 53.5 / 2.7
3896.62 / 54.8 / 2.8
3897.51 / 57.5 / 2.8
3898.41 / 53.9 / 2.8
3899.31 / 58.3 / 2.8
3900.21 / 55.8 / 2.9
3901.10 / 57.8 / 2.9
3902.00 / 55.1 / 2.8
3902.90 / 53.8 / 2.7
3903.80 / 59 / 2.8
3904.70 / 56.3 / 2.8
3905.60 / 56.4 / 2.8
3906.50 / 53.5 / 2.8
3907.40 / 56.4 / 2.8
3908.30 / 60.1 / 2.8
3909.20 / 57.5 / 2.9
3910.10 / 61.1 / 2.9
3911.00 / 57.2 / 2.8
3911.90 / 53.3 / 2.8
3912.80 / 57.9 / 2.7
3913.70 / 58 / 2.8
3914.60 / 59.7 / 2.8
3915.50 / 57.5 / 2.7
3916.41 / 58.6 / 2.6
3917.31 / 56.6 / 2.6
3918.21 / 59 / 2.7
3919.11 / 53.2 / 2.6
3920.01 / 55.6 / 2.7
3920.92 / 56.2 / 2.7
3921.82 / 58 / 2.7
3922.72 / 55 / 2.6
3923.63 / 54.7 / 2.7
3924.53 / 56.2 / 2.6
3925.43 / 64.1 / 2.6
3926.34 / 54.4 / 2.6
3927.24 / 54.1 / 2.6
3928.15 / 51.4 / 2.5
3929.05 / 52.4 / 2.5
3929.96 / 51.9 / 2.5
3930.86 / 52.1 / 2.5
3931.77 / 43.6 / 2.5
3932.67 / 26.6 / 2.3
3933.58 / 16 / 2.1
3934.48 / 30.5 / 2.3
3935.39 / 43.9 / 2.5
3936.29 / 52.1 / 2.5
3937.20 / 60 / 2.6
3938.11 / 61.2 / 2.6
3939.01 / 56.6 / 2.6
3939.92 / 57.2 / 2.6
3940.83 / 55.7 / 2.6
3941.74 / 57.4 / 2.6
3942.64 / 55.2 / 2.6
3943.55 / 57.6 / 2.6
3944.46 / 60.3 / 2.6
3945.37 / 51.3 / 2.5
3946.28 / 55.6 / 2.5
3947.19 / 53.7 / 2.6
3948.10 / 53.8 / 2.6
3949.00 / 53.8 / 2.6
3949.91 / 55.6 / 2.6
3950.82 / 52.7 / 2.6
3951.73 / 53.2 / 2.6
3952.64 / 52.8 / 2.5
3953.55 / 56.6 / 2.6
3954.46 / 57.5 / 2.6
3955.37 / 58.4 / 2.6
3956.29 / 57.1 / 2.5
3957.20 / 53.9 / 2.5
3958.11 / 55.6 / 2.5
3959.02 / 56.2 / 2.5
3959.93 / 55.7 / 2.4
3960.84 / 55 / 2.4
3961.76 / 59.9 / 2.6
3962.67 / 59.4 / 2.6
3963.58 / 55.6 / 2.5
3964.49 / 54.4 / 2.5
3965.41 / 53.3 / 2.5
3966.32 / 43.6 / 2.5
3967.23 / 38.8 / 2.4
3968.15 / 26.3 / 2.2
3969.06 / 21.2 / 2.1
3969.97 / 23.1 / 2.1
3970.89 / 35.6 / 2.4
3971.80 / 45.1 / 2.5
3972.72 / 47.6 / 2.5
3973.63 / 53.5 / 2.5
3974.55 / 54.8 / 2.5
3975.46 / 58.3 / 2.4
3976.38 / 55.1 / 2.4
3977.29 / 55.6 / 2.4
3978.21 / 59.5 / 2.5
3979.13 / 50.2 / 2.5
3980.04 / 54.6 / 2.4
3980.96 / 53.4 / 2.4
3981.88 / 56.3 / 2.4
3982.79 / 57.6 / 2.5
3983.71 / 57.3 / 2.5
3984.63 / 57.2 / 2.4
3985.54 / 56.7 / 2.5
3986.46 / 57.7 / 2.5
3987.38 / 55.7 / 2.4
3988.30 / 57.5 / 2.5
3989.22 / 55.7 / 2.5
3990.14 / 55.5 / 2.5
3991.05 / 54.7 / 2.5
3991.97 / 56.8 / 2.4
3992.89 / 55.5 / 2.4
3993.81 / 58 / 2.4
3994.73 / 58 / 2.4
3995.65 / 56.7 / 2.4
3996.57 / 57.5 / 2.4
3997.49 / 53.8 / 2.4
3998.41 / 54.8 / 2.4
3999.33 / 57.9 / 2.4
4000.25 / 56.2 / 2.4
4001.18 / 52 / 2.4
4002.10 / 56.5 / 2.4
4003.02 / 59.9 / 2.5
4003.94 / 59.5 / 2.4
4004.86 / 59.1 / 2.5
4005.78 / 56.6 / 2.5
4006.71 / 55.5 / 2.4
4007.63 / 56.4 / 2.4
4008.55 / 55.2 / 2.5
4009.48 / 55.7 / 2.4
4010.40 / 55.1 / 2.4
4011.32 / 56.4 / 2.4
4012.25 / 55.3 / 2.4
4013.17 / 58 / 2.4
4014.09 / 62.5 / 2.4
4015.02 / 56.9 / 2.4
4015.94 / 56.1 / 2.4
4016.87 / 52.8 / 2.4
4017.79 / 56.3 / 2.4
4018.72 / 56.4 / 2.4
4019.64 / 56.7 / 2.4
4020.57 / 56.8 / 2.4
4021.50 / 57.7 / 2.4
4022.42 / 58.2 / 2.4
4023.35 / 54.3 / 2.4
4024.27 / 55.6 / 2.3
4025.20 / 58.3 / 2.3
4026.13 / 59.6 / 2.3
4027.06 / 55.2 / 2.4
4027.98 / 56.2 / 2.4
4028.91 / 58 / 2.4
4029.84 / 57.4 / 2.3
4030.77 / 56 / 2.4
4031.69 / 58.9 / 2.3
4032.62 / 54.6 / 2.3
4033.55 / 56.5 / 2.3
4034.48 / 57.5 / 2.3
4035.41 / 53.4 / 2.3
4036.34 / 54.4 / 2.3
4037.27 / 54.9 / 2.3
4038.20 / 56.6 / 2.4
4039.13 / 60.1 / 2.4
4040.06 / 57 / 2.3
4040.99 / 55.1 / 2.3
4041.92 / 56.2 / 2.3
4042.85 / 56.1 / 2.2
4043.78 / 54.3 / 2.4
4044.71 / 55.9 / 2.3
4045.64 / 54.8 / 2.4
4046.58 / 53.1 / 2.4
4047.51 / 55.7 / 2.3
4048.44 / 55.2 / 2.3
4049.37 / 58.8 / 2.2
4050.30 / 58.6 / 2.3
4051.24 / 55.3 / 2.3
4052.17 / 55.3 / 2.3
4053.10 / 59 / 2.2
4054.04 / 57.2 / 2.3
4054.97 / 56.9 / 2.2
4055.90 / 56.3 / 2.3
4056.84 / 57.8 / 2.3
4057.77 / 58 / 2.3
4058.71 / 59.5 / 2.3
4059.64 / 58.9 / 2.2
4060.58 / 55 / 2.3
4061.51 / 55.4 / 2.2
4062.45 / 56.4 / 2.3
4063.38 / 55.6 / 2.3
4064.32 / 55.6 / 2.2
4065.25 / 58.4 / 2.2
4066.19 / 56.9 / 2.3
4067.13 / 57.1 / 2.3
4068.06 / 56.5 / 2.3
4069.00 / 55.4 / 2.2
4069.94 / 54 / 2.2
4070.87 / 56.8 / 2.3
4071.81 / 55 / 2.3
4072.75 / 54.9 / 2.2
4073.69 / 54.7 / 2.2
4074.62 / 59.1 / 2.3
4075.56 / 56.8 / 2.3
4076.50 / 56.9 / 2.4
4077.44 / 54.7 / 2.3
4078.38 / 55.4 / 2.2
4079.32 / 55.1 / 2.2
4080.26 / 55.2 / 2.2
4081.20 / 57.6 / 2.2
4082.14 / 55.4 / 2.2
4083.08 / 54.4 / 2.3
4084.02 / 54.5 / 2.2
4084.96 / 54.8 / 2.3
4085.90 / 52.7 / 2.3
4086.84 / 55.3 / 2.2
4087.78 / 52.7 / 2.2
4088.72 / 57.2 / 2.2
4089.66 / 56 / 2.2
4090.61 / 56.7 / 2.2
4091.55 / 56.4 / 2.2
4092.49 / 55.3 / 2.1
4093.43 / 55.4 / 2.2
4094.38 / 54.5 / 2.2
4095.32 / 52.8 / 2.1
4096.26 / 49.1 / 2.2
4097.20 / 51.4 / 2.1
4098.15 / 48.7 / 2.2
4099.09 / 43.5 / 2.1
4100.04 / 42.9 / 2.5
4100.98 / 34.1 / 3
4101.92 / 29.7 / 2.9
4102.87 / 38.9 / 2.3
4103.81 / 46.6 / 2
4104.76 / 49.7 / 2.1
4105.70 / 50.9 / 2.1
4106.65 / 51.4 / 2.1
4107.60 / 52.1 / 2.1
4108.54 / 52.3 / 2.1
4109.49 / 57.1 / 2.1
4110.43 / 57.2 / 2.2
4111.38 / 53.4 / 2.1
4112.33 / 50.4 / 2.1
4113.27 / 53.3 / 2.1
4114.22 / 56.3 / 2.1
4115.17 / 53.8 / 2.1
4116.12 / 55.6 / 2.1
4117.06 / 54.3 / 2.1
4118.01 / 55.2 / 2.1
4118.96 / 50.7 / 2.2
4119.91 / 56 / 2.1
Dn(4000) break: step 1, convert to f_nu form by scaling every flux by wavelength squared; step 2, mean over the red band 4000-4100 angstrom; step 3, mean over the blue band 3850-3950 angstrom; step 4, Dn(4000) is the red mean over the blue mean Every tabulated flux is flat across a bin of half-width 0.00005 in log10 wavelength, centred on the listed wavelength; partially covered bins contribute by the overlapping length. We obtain 1.12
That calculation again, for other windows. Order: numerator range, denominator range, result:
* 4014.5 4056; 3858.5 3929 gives 1.11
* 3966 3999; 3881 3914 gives 1.03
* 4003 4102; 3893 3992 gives 1.10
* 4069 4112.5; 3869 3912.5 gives 1.09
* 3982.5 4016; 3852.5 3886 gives 1.08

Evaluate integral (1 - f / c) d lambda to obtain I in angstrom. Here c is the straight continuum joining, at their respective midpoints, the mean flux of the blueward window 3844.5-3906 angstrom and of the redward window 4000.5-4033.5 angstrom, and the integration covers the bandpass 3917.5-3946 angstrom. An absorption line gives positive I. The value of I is 1.6 angstrom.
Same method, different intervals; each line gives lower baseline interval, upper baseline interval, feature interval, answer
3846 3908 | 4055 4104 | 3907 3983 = 2.0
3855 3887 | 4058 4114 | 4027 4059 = -1.6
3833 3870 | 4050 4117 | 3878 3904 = 1.5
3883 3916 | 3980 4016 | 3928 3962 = 1.2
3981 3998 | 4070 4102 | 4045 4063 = -0.8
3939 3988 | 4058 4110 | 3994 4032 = -2.7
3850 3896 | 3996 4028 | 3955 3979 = 2.5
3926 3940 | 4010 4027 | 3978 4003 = -1.1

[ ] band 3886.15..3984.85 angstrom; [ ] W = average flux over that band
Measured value 52.1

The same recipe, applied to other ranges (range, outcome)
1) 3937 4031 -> 54.6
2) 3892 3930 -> 56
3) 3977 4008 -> 56.3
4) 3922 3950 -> 51.8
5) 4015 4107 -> 54.7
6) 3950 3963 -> 55.9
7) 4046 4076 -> 56.5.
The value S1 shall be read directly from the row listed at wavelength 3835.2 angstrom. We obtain 33.5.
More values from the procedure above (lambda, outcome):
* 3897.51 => 57.5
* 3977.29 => 55.6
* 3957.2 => 53.9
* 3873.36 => 55.8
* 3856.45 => 55.7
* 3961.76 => 59.9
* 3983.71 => 57.3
